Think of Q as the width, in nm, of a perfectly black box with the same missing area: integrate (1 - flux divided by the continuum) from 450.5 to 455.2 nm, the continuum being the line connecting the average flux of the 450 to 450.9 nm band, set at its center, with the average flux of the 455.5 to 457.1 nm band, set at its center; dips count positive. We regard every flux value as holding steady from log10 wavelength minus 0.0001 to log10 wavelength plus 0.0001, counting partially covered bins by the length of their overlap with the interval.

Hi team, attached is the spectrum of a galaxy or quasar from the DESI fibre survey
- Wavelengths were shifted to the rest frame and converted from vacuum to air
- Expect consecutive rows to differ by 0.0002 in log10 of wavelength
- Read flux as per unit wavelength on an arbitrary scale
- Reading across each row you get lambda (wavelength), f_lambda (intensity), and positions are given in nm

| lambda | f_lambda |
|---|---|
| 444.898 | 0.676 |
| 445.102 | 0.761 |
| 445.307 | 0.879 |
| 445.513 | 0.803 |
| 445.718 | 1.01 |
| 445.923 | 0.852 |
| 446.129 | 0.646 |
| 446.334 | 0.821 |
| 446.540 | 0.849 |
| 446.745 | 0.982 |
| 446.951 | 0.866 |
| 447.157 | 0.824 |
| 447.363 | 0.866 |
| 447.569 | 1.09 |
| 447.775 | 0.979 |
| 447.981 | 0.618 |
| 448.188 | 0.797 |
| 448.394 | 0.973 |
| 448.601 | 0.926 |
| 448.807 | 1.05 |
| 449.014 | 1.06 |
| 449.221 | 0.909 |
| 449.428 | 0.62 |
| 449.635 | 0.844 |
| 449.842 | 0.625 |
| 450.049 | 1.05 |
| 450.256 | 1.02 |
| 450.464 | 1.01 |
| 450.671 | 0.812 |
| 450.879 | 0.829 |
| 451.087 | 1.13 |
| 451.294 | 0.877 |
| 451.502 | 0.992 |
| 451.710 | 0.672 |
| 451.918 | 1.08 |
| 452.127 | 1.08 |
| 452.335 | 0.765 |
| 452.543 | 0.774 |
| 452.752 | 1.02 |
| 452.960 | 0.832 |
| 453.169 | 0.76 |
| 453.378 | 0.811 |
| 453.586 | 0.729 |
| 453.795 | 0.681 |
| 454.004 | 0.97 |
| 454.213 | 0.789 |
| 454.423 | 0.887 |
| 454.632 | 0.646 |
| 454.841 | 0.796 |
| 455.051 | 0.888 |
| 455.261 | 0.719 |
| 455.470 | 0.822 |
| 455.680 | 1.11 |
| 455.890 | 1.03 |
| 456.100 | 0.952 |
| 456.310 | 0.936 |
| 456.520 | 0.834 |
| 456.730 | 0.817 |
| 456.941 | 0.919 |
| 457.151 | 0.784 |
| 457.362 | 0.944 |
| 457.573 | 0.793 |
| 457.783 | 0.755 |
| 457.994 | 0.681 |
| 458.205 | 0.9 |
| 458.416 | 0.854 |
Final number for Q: 0.43 nm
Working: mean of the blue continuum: 0.948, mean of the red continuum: 0.932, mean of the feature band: 0.856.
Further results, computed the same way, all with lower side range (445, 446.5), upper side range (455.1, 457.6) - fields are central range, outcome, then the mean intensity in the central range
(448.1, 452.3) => -0.309 nm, 0.916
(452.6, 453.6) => 0.039 nm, 0.837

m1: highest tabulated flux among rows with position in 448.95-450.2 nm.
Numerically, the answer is 1.06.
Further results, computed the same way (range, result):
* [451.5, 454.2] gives 1.08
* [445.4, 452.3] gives 1.13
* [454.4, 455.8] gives 1.11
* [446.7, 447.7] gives 1.09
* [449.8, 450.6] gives 1.05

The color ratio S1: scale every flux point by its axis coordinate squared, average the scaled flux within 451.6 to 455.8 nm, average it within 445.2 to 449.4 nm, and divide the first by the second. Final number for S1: 1.0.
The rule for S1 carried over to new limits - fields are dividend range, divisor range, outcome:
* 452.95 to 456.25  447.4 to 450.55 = 0.95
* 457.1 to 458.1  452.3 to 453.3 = 0.97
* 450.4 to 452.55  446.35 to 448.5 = 1.06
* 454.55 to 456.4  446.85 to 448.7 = 1.03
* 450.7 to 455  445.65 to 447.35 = 1.03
